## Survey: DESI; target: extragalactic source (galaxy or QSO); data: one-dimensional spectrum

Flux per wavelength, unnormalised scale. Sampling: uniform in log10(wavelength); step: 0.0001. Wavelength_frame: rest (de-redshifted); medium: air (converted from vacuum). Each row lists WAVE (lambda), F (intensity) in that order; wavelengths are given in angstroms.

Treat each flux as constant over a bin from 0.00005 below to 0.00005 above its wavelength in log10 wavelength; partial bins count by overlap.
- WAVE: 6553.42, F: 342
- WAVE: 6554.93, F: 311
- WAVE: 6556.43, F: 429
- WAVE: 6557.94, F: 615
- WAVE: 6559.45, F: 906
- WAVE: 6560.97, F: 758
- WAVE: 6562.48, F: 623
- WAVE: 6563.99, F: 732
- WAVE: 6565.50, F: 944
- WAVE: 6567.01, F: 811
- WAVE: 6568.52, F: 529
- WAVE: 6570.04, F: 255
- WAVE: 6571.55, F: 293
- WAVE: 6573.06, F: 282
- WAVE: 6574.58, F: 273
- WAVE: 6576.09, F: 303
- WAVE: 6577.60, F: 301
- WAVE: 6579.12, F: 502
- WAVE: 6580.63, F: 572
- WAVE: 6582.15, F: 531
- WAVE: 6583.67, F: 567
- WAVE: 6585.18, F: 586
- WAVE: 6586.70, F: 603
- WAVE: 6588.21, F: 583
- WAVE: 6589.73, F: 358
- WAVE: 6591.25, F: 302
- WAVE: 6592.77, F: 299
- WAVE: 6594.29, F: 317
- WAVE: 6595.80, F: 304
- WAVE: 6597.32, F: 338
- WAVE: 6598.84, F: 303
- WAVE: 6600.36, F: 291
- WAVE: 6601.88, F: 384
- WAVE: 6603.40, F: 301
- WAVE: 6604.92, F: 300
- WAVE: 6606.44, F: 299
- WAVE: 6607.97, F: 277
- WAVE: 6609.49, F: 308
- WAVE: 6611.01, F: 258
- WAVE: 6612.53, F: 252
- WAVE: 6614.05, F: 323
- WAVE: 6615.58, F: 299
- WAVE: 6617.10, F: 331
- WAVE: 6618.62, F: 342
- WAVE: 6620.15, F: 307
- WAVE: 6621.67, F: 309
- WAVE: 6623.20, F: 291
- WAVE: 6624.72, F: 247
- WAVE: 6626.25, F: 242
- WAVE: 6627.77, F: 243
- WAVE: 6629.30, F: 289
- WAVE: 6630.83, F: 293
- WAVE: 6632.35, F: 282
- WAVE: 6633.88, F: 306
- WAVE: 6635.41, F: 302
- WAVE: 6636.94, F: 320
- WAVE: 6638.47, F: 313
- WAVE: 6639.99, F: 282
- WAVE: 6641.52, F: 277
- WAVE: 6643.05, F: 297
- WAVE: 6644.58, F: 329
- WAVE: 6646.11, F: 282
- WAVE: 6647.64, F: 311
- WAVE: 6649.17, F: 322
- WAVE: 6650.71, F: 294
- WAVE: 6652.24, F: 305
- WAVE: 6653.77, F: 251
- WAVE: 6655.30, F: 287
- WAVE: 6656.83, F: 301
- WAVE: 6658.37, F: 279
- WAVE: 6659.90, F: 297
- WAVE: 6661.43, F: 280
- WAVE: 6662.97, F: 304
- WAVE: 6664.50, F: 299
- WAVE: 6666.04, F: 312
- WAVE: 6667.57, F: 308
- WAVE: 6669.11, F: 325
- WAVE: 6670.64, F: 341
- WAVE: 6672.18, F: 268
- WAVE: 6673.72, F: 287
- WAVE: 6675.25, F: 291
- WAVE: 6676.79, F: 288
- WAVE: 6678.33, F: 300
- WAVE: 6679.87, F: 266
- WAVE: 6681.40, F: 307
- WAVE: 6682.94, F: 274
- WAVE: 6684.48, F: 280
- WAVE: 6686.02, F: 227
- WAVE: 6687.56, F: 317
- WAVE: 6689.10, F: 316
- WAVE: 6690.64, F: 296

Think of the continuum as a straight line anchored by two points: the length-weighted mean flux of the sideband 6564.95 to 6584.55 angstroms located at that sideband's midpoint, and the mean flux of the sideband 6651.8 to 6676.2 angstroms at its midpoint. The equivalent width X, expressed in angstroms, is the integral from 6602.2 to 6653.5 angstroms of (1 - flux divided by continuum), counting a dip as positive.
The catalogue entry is 9.7 angstroms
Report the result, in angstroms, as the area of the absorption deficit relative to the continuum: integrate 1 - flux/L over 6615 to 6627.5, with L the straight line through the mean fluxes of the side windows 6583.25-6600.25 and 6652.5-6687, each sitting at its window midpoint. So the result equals 2.4 angstroms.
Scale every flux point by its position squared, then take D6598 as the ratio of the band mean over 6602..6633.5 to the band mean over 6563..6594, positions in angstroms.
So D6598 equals 0.62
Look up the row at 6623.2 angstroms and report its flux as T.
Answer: 291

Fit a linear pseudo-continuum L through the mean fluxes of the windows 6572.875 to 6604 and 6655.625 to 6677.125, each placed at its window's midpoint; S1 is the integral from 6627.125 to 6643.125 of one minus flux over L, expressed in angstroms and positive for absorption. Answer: 2.2 angstroms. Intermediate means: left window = 398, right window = 299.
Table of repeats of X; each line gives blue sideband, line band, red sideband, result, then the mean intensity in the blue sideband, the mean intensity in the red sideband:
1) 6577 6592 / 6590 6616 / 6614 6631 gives 5.8 angstroms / 492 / 292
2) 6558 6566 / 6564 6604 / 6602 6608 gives 7.0 angstroms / 772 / 306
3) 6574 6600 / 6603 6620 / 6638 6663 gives 3.1 angstroms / 413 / 294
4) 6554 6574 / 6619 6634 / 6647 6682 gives 4.5 angstroms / 571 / 297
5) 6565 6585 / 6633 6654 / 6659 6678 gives 2.7 angstroms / 471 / 300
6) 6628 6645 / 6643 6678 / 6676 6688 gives -1.2 angstroms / 297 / 281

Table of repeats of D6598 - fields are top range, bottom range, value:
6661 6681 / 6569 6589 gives 0.70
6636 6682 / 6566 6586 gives 0.67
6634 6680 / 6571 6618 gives 0.84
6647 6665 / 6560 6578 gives 0.58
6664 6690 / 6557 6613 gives 0.68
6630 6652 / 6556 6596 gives 0.61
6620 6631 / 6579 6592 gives 0.54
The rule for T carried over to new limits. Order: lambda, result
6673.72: 287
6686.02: 227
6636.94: 320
